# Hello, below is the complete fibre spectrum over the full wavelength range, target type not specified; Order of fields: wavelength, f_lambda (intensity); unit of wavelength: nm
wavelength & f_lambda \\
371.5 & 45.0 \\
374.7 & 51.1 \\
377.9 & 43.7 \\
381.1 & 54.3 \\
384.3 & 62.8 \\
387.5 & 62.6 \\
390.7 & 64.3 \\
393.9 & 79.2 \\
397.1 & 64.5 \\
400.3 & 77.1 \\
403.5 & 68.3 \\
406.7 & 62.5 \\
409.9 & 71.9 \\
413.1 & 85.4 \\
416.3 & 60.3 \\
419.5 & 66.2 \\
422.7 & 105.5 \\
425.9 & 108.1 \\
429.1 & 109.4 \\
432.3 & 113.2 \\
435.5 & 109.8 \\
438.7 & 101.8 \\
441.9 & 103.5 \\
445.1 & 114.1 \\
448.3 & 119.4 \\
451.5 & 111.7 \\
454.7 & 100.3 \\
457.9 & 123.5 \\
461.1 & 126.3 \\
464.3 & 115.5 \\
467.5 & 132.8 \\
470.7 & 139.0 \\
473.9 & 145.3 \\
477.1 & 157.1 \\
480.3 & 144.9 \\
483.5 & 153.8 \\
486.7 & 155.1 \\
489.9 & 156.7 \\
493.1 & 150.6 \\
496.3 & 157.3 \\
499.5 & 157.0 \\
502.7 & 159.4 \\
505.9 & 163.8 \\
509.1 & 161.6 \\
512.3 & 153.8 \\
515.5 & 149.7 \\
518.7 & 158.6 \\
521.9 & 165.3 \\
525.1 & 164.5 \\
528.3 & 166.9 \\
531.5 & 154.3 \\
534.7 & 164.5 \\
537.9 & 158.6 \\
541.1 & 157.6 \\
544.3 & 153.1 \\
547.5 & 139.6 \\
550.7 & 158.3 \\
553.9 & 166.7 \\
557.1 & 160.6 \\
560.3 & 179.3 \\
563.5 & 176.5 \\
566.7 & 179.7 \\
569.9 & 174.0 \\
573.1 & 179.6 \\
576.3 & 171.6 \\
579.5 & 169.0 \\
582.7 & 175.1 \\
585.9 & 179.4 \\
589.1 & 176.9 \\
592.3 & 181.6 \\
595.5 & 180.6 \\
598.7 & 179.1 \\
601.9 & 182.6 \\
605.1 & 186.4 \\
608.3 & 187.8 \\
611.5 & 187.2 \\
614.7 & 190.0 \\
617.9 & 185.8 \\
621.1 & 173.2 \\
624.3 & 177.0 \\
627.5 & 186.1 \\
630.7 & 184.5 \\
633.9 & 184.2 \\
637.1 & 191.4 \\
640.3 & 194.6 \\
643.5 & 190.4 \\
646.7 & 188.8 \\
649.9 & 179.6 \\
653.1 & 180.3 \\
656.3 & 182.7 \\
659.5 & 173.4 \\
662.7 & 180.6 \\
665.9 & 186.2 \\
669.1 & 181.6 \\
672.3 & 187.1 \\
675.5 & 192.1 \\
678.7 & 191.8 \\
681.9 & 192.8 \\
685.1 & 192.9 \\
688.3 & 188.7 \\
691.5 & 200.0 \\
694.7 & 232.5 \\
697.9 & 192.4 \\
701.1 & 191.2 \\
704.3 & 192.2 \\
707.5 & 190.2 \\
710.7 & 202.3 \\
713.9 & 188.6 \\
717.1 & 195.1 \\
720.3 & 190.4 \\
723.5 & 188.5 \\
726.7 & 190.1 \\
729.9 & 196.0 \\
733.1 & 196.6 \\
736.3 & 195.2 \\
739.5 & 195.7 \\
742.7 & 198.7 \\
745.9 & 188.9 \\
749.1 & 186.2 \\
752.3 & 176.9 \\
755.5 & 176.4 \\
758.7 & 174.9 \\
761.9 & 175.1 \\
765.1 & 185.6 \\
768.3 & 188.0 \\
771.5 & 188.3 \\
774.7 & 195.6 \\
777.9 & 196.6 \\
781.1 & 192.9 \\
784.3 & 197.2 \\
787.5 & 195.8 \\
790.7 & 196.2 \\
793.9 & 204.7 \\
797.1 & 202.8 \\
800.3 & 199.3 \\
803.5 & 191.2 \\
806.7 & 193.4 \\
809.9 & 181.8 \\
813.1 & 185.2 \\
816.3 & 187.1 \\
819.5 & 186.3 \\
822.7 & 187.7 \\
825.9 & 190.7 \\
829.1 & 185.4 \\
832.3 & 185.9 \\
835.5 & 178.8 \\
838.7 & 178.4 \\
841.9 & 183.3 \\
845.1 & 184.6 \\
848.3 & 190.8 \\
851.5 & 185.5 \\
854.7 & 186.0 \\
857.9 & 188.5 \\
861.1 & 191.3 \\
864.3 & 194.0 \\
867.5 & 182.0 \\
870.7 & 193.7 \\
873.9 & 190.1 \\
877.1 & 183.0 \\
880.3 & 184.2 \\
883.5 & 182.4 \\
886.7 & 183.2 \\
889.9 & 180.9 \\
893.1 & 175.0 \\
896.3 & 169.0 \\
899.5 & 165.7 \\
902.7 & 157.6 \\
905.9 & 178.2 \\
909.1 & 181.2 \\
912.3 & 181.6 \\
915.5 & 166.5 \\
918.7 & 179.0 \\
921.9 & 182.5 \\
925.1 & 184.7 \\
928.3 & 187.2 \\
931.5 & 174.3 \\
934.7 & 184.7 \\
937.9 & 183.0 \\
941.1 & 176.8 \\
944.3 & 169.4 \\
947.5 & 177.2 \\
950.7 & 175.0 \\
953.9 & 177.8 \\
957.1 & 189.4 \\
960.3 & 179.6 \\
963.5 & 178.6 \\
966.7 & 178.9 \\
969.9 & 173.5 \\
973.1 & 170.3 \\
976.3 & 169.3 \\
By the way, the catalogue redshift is 0.06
